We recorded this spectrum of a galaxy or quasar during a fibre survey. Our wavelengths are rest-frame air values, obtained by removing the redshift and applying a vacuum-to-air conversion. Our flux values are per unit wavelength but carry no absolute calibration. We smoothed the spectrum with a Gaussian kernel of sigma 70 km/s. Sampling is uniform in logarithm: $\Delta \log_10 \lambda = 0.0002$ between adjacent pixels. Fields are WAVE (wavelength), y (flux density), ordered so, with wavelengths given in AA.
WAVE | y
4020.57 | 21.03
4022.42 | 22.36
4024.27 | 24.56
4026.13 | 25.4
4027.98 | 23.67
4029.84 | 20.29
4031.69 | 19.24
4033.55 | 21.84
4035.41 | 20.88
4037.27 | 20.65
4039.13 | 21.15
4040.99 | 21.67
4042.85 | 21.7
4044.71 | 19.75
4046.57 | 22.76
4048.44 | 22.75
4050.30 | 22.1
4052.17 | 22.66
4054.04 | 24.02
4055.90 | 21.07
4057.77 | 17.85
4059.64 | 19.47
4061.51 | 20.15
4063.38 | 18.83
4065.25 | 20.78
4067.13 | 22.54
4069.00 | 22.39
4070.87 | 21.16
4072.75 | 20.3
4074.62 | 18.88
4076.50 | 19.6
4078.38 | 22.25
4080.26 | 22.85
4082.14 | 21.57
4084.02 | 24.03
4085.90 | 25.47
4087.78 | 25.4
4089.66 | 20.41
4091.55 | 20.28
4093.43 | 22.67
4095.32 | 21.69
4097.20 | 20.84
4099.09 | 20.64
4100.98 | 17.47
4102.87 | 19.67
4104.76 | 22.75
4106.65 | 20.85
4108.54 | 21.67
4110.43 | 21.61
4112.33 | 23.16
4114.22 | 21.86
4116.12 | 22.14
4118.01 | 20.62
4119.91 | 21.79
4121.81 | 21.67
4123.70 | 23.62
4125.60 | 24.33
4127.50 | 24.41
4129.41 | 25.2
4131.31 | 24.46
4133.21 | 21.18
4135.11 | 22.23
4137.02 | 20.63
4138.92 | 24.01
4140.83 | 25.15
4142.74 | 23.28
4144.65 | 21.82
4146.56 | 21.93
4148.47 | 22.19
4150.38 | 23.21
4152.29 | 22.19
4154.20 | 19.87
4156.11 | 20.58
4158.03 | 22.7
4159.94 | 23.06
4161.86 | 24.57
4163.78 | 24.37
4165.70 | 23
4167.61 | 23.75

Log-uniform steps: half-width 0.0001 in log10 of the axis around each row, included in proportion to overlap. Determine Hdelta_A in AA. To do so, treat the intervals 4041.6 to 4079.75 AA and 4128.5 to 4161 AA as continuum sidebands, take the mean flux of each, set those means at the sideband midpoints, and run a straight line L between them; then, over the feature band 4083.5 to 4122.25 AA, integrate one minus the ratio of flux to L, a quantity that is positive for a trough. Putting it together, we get 0.2 AA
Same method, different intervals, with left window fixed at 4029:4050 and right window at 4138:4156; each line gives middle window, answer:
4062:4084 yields 0.5 AA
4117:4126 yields 0.0 AA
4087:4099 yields 0.1 AA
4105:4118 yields 0.1 AA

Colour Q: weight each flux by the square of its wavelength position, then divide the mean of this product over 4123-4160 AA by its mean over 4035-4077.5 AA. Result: 1.13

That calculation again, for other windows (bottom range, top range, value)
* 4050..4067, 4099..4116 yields 1.04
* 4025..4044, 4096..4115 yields 1.01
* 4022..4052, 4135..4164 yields 1.09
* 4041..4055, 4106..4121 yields 1.01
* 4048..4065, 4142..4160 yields 1.10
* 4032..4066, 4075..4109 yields 1.05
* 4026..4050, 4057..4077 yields 0.95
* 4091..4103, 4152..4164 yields 1.12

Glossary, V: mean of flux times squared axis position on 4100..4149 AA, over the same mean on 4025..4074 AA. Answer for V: 1.08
